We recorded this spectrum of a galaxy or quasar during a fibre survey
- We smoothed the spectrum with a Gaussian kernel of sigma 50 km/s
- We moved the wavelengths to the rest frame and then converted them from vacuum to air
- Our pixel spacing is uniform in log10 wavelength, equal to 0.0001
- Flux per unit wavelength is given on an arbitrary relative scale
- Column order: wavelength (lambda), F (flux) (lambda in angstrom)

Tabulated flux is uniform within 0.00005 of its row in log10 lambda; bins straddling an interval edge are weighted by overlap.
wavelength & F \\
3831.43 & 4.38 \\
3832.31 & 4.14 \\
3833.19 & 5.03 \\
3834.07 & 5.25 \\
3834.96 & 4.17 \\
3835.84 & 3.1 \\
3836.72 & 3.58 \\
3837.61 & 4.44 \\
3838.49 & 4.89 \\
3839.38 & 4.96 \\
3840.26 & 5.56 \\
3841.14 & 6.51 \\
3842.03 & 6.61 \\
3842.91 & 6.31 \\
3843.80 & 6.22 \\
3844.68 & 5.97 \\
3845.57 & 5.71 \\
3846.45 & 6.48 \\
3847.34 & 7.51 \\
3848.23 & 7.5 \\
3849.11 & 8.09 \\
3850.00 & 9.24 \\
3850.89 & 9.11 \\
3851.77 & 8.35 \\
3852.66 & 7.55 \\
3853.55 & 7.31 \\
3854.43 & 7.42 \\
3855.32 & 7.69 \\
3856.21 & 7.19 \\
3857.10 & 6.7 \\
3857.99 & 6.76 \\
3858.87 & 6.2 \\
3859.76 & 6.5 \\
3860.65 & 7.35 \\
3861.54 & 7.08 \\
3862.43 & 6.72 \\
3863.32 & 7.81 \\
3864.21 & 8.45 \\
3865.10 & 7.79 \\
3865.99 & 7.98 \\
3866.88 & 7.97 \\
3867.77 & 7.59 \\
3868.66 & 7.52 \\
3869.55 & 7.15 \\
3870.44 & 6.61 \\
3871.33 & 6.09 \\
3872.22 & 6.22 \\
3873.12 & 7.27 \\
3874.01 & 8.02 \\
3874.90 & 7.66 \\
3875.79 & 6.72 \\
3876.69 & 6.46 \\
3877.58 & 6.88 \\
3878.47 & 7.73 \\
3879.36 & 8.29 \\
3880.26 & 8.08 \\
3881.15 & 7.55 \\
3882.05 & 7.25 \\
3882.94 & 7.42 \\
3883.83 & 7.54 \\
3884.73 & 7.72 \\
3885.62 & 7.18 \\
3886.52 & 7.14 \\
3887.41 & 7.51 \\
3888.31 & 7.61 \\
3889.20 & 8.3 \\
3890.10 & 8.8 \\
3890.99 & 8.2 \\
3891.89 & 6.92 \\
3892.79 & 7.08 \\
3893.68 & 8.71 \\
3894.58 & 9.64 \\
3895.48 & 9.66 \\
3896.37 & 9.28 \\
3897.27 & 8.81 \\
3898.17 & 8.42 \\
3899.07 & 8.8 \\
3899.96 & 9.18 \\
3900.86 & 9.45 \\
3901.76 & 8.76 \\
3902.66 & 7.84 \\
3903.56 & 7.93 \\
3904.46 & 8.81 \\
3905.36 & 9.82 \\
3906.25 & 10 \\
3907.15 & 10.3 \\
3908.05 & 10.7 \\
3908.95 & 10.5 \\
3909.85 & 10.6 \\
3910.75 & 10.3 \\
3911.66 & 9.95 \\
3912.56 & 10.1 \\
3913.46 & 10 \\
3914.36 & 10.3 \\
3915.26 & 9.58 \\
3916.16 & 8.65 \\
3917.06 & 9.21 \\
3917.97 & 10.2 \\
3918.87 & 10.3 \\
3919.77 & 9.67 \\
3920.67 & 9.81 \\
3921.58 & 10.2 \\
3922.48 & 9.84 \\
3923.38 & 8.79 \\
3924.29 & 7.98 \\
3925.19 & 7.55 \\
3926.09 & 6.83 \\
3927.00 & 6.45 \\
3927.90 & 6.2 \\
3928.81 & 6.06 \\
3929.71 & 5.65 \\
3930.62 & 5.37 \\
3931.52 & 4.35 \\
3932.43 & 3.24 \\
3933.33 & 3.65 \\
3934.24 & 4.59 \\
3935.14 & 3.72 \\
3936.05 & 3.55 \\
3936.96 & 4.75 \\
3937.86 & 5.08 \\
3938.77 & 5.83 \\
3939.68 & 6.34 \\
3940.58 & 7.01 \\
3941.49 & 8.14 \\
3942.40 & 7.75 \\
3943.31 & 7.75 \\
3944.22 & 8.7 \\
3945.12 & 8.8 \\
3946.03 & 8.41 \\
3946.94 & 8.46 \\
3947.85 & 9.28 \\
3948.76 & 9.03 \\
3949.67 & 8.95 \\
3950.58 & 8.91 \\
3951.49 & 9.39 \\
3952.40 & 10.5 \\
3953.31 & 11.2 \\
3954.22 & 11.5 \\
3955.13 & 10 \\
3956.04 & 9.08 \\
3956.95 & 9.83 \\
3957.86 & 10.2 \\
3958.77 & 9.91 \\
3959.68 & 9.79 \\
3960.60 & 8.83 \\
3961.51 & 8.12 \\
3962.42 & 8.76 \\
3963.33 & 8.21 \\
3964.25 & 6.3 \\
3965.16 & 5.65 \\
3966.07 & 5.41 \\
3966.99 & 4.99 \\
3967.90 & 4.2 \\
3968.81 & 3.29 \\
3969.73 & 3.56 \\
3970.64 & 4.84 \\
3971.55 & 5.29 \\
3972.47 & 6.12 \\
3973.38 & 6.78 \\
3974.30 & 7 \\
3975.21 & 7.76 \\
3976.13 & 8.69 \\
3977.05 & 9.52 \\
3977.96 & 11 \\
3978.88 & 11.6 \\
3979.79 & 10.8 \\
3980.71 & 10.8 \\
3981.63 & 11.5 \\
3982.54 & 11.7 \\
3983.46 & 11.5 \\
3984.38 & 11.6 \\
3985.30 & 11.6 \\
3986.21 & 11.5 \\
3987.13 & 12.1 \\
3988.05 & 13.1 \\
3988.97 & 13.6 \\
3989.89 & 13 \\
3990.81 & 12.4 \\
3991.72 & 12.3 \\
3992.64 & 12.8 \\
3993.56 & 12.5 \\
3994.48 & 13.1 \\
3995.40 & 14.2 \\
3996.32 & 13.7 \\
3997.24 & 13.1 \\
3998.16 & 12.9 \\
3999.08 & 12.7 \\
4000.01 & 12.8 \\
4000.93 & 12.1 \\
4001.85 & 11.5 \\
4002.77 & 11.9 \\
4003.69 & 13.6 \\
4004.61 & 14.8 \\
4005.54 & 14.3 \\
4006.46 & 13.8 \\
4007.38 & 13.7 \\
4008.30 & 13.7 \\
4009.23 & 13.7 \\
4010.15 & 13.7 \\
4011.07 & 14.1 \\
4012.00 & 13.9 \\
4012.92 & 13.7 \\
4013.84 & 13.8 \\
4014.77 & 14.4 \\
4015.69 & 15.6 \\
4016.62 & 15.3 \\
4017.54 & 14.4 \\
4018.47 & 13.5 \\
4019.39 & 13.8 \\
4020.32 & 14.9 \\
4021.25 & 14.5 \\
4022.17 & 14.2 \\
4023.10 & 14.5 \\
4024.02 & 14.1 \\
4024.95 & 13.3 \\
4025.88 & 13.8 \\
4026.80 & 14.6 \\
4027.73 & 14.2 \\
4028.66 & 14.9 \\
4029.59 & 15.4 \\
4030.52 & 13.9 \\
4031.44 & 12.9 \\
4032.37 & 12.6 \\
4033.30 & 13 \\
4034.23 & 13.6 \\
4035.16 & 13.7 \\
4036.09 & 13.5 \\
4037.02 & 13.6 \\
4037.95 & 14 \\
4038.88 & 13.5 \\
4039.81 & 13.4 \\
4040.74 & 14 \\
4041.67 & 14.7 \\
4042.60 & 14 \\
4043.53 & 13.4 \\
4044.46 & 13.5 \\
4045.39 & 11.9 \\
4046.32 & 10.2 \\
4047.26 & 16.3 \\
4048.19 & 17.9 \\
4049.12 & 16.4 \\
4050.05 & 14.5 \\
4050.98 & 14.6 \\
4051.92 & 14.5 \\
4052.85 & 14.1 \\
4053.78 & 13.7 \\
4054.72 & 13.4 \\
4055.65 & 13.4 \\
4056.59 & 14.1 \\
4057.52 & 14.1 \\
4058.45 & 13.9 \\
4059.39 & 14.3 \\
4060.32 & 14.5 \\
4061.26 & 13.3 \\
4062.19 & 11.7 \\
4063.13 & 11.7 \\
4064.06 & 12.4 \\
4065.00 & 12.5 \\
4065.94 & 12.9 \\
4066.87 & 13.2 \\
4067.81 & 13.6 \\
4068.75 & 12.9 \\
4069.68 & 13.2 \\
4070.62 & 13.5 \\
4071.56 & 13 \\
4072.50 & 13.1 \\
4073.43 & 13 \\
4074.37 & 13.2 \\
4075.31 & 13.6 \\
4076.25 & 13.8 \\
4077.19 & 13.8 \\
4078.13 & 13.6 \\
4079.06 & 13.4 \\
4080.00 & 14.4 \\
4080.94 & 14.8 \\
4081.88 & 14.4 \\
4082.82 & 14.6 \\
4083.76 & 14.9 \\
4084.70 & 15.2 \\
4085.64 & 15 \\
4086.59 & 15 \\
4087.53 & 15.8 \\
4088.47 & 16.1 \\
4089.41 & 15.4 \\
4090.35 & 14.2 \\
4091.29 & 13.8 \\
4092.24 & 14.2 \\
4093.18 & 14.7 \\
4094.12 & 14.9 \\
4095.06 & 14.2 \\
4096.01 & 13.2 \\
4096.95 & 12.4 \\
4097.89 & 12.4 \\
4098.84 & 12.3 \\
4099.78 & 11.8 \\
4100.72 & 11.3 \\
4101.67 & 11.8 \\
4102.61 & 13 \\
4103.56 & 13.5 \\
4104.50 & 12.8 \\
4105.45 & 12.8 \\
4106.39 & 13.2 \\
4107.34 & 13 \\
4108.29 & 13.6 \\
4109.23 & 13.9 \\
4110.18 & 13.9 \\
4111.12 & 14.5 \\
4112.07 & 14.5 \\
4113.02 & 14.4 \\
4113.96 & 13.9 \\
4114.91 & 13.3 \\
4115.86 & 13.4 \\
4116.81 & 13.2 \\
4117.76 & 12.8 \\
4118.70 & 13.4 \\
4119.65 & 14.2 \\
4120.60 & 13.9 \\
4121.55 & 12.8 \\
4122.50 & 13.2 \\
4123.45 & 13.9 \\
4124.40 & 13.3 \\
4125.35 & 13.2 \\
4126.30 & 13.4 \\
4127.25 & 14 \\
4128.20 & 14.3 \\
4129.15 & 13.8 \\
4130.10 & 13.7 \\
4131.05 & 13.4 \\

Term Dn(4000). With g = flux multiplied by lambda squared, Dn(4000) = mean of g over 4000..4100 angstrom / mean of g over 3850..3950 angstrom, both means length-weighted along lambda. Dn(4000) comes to 1.9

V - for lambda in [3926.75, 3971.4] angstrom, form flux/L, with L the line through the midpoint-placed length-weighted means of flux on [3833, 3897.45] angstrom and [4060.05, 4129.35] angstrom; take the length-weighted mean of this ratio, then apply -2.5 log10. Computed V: 0.31 mag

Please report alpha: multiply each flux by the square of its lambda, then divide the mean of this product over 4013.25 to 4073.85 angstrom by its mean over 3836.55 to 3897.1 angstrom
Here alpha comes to 2.07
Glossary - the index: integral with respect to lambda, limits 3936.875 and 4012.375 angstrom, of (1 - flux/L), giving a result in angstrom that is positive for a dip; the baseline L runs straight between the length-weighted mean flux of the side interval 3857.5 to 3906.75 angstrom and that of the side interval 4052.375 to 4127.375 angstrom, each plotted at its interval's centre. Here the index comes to 3.3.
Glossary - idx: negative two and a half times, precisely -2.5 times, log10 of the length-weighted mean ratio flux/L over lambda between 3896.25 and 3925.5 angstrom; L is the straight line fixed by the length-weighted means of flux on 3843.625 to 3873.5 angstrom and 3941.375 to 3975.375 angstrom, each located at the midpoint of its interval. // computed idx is -0.24 mag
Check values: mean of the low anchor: 7.28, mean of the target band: 9.45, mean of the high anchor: 7.91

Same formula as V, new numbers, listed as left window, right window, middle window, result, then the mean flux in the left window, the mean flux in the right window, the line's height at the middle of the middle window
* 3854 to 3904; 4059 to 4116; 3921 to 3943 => 0.42 mag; 7.69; 13.6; 9.2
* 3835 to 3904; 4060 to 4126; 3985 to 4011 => -0.19 mag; 7.33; 13.6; 10.9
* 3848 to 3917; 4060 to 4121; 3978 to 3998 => -0.13 mag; 8.16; 13.6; 10.9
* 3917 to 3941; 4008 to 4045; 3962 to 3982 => 0.33 mag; 6.71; 14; 9.91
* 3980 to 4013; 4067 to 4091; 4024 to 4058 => -0.03 mag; 12.8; 14.1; 13.5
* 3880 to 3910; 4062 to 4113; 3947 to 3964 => 0.08 mag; 8.56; 13.6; 10.1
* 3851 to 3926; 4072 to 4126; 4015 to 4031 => -0.22 mag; 8.28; 13.7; 11.8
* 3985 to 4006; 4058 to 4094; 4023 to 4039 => -0.04 mag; 12.9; 13.9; 13.3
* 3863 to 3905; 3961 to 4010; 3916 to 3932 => 0.12 mag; 7.87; 10.5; 8.91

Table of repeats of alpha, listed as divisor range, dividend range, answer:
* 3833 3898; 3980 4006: 1.88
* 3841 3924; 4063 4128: 1.86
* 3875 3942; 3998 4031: 1.85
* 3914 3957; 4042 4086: 1.88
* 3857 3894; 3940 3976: 1.11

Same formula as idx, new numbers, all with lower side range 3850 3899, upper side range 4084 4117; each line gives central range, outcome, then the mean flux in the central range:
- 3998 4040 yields -0.194 mag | 13.8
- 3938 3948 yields 0.224 mag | 7.73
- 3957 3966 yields 0.192 mag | 8.35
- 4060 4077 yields -0.015 mag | 13.1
